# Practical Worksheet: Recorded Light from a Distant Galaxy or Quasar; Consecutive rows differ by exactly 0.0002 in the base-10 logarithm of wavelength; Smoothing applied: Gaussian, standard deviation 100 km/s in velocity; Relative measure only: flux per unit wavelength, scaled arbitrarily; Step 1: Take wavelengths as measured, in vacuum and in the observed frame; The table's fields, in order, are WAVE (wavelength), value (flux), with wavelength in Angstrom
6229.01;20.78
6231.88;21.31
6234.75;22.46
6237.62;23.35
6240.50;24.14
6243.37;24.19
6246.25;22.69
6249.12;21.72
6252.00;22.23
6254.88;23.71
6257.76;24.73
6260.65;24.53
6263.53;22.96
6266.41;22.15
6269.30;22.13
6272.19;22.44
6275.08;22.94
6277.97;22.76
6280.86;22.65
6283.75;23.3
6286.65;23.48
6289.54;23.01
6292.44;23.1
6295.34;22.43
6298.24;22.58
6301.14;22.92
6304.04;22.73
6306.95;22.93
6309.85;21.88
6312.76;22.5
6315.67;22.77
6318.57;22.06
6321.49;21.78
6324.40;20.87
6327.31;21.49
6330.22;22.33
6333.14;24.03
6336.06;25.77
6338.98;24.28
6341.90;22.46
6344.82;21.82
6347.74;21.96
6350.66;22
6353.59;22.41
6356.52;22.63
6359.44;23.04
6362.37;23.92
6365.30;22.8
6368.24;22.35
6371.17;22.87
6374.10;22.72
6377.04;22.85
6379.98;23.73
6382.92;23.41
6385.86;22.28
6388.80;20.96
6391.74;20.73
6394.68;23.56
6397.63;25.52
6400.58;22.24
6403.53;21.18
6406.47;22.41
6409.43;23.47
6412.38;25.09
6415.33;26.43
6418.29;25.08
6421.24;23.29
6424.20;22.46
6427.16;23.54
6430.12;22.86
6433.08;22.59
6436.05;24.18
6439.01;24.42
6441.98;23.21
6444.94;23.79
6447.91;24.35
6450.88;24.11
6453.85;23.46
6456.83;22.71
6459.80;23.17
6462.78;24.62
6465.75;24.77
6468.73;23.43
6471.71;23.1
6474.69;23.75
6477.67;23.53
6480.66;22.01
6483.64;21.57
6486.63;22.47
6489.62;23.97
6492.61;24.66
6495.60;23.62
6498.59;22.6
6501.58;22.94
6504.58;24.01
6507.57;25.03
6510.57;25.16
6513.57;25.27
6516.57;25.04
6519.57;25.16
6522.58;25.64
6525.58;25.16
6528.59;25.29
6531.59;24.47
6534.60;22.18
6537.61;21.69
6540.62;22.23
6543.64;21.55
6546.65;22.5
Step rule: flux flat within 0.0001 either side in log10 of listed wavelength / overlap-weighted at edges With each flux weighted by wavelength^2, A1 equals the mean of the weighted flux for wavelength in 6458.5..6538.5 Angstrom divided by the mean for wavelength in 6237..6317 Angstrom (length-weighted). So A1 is 1.1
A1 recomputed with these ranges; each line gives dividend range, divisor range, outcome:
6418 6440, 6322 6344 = 1.05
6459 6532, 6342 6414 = 1.10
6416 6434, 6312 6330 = 1.11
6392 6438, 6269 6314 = 1.08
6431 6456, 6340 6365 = 1.08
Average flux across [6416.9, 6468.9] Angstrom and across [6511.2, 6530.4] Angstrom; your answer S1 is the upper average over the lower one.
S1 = 1.07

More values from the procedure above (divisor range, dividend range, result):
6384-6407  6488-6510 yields 1.07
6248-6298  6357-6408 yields 0.99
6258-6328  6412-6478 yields 1.05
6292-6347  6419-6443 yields 1.03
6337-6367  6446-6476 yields 1.04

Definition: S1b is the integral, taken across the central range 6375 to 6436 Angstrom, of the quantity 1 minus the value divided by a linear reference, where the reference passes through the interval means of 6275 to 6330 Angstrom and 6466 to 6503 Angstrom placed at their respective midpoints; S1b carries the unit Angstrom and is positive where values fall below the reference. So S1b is -0.8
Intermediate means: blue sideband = 22.5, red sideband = 23.2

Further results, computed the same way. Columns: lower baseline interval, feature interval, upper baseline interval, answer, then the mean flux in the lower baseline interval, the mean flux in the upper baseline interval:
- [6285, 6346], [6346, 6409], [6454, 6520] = 1.18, 22.7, 23.7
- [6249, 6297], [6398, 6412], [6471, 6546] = 0.35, 23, 23.7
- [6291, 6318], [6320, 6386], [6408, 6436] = 1.04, 22.6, 23.9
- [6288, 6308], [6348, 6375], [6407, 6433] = 0.76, 22.8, 23.9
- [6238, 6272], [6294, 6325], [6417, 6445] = 1.24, 23.2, 23.5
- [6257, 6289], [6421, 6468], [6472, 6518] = -0.11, 23.1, 23.7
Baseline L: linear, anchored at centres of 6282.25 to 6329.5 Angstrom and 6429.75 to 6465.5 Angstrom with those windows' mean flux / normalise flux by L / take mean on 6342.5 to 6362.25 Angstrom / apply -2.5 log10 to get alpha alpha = 0.021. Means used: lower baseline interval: 22.5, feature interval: 22.4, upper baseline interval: 23.7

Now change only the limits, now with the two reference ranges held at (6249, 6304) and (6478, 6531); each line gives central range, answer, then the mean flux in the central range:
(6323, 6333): 0.06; 21.9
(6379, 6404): 0.04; 22.7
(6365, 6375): 0.04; 22.7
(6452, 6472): 0.01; 23.6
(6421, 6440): 0.02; 23.3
